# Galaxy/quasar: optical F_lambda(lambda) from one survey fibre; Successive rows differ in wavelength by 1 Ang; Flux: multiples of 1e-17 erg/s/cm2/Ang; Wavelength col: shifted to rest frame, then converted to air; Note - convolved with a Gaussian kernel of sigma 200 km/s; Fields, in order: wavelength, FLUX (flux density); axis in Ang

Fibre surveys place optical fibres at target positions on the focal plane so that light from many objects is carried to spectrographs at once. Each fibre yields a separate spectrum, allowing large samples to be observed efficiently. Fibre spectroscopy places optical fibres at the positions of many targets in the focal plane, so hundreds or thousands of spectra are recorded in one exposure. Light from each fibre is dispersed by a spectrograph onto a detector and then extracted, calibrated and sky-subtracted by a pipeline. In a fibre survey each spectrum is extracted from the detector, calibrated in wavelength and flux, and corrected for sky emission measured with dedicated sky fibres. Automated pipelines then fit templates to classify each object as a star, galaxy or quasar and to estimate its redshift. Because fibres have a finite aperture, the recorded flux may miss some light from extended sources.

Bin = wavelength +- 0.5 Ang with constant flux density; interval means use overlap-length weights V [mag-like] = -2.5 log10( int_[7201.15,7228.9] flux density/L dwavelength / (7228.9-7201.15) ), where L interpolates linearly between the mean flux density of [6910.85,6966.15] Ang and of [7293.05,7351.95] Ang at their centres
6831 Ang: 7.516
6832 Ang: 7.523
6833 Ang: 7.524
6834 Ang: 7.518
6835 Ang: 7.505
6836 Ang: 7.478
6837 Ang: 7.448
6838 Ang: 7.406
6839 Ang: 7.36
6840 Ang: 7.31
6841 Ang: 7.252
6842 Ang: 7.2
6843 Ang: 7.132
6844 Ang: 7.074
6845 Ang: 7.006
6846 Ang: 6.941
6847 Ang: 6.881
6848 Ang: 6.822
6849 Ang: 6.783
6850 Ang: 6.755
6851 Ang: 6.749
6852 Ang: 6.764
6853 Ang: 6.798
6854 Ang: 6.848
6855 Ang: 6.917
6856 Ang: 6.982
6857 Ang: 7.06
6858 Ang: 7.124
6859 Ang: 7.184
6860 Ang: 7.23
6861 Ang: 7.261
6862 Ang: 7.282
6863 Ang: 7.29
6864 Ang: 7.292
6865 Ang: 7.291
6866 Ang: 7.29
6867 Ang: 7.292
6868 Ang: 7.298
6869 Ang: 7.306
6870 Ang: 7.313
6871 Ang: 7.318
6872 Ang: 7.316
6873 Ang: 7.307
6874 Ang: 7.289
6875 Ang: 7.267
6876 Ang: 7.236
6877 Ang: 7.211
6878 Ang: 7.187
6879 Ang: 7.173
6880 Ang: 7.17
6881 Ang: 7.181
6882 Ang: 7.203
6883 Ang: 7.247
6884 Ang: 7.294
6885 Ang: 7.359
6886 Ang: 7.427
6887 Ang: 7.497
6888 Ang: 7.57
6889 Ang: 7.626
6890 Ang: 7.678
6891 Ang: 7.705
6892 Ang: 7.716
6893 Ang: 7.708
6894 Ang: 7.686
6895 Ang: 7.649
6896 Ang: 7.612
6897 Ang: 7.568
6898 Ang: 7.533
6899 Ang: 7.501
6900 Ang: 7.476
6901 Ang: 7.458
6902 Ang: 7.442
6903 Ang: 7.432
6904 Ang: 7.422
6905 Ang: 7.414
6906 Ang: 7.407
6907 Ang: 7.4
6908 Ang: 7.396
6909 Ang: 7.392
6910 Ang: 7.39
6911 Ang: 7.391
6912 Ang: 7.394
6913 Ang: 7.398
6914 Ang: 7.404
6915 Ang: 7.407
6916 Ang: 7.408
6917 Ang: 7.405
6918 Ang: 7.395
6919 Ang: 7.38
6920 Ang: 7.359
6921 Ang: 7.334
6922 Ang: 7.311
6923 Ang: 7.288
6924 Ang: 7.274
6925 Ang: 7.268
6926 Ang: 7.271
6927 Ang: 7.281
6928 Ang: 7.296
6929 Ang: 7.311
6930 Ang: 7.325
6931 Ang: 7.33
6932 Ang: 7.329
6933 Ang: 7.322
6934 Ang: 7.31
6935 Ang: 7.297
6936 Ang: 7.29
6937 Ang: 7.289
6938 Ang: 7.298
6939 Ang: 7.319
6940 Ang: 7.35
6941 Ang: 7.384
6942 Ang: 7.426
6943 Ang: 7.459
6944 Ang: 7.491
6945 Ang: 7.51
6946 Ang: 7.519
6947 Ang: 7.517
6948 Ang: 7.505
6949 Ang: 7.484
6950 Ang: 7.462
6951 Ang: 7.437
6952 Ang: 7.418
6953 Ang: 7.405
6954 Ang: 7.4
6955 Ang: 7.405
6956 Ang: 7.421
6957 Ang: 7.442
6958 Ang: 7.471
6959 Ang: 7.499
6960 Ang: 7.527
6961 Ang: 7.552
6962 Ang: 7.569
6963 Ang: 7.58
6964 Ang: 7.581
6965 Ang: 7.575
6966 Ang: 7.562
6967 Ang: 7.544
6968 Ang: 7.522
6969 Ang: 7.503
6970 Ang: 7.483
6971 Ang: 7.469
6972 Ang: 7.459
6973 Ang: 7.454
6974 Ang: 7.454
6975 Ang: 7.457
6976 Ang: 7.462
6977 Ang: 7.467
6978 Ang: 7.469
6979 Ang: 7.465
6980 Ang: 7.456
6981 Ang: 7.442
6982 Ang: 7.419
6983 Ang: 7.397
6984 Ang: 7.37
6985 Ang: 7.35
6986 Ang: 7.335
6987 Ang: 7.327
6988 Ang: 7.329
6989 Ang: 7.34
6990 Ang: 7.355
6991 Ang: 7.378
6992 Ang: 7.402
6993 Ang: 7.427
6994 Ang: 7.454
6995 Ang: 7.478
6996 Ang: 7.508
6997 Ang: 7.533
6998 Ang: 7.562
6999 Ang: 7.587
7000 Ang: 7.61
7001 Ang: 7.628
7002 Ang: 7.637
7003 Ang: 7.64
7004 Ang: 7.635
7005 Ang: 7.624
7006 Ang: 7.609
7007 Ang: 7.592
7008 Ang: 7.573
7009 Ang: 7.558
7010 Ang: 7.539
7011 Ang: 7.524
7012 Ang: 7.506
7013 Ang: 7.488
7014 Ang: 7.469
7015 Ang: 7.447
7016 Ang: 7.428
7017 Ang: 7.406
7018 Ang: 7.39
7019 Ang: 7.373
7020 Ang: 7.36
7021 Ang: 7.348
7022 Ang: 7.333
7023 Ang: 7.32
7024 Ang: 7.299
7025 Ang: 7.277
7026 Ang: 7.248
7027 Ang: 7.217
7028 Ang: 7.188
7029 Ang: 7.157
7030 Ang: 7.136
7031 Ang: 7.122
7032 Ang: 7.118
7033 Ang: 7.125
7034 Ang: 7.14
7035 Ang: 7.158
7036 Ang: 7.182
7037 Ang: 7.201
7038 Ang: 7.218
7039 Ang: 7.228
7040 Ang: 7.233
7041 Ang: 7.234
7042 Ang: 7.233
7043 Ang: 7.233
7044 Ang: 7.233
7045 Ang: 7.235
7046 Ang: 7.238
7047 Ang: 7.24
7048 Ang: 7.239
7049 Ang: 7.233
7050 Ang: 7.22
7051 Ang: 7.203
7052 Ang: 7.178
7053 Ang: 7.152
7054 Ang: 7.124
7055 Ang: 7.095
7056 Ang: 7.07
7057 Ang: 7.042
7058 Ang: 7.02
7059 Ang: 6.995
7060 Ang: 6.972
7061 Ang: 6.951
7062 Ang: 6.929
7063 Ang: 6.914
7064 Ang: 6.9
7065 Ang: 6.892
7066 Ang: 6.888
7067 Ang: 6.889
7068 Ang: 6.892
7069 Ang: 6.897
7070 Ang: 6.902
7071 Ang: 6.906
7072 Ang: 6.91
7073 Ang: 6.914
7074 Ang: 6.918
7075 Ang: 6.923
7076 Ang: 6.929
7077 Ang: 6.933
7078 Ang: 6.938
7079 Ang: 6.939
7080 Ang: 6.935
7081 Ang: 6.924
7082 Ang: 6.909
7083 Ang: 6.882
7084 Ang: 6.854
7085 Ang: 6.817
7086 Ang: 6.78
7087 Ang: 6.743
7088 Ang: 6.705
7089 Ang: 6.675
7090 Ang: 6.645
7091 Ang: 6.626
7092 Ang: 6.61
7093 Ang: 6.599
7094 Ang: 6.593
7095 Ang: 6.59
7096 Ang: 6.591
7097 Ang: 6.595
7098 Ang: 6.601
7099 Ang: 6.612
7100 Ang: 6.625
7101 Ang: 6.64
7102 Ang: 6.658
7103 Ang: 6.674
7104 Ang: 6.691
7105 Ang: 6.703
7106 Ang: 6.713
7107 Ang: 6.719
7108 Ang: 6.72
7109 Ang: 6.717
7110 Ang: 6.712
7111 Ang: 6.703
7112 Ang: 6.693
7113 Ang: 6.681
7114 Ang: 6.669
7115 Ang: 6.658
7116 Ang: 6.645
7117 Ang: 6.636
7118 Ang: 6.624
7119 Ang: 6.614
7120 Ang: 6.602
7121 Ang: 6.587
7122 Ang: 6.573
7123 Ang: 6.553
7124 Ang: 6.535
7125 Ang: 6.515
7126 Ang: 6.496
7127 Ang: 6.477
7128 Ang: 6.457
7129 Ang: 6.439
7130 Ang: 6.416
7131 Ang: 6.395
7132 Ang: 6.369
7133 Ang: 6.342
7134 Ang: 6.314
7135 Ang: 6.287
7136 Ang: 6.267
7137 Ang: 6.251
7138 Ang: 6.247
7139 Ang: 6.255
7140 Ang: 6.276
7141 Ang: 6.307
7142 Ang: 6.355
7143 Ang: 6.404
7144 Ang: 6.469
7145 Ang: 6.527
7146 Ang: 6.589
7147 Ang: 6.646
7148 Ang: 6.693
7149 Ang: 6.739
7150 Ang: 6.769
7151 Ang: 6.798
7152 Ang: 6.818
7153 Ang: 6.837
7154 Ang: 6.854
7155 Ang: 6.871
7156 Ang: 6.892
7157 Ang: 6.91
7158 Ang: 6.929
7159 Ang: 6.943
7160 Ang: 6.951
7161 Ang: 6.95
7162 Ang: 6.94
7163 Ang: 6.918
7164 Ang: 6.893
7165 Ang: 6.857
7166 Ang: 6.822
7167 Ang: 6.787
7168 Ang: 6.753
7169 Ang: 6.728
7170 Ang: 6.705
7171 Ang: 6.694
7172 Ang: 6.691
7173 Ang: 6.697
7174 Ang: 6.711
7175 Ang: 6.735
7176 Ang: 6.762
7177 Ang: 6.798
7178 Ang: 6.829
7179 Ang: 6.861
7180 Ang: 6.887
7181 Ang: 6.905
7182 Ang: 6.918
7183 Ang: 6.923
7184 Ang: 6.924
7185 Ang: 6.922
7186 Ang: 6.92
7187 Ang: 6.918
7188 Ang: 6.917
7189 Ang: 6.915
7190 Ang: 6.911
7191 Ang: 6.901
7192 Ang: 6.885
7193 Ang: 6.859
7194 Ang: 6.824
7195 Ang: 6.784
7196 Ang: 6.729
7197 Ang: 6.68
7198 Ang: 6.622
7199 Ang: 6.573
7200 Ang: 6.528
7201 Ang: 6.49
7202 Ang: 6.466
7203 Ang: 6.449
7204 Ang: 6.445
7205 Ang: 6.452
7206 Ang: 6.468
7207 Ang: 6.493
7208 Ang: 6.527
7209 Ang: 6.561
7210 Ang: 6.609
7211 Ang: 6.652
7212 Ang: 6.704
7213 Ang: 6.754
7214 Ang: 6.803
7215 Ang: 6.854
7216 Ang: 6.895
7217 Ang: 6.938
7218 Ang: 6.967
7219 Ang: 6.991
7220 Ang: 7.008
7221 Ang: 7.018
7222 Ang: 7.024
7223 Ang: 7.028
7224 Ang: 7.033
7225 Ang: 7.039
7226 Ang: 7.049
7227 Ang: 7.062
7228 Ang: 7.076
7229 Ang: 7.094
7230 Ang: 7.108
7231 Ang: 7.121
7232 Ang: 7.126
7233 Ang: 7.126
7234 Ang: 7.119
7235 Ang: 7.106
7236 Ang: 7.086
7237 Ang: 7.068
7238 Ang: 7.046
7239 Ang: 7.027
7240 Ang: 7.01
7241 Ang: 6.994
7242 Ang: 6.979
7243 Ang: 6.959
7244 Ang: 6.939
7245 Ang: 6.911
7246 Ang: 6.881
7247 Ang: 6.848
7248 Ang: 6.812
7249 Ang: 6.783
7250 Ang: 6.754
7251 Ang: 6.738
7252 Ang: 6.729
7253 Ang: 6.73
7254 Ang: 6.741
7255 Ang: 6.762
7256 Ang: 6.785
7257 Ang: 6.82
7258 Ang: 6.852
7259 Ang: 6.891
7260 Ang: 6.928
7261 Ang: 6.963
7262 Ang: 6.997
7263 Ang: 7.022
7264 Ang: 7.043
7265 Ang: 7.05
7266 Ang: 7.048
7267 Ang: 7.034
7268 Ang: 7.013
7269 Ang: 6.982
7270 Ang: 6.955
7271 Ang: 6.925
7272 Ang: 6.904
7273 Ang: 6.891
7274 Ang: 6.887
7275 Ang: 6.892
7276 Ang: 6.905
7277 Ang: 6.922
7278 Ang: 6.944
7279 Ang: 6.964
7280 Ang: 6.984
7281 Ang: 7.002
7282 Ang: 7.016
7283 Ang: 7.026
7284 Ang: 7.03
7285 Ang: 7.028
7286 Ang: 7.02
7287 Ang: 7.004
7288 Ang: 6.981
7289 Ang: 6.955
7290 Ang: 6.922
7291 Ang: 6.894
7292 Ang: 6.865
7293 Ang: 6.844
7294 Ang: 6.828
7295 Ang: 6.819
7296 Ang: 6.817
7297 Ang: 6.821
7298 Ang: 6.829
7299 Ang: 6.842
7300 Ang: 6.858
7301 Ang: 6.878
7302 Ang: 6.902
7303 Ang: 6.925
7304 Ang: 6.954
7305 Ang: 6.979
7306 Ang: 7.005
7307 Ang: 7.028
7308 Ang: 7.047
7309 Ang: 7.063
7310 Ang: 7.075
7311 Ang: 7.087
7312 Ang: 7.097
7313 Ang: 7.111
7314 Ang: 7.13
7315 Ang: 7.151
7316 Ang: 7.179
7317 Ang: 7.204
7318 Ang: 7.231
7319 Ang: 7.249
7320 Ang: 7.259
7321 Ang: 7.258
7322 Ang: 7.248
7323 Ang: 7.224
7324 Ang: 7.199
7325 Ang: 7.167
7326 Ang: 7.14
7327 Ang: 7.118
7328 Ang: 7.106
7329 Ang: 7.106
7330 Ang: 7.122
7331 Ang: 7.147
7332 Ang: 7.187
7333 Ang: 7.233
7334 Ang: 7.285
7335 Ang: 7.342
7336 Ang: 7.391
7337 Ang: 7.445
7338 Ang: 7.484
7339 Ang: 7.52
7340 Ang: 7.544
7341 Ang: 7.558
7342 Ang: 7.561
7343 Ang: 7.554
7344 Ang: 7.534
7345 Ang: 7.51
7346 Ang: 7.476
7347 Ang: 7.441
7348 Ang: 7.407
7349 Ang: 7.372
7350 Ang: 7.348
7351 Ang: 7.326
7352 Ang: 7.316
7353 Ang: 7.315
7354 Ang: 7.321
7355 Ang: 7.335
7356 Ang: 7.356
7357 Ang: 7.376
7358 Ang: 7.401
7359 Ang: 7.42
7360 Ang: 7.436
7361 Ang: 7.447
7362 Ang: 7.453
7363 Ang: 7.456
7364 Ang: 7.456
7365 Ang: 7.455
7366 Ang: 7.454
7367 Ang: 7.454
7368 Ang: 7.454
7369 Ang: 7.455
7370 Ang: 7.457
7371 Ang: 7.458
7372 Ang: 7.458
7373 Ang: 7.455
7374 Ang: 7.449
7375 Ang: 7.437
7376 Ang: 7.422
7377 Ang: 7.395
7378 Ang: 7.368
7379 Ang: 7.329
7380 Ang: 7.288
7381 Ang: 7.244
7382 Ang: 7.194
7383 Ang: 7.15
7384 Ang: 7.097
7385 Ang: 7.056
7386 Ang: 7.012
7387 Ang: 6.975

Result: 0.07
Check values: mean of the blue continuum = 7.4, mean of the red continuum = 7.18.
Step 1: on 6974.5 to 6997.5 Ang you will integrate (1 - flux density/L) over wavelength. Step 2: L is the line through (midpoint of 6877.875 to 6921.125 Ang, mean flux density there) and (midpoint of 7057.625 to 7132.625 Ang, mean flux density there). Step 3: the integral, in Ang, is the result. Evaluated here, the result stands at -1.0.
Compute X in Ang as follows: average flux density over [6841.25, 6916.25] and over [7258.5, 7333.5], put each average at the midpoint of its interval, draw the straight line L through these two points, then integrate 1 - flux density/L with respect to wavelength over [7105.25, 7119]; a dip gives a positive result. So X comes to 0.9 Ang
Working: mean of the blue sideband 7.29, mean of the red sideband 7.02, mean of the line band 6.68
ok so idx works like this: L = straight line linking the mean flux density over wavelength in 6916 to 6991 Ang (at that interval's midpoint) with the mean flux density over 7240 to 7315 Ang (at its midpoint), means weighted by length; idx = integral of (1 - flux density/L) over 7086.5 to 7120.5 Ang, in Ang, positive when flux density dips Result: 2.5 Ang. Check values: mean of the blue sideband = 7.41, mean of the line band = 6.66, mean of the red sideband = 6.93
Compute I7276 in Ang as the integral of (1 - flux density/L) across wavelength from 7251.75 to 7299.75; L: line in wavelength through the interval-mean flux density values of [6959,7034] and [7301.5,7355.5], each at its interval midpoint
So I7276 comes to 2.4 Ang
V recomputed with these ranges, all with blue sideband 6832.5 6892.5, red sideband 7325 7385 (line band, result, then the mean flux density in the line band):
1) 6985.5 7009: -0.03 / 7.5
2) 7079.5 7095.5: 0.09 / 6.74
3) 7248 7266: 0.07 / 6.86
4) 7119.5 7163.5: 0.11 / 6.59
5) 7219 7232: 0.04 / 7.06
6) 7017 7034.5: 0.00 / 7.25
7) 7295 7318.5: 0.05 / 7.01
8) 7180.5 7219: 0.09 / 6.74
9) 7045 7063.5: 0.03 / 7.1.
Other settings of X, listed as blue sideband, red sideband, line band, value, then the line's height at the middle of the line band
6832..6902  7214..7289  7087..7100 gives 0.86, 7.09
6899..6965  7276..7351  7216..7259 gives 1.37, 7.19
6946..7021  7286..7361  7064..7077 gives 0.87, 7.4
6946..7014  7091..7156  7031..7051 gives -0.30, 7.1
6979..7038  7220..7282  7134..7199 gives 3.44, 7.11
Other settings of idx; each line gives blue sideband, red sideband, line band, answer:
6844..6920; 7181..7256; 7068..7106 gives 1.39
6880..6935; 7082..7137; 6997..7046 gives -2.88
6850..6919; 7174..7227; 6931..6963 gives -0.89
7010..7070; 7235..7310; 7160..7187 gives 0.79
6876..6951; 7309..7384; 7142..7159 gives 1.46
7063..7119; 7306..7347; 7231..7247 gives 0.11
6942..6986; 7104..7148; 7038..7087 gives -0.91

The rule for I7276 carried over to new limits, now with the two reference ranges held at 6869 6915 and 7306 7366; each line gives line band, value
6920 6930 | 0.15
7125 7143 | 2.44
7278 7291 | 0.58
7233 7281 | 2.56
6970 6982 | -0.11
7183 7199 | 1.08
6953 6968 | -0.22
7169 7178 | 0.75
